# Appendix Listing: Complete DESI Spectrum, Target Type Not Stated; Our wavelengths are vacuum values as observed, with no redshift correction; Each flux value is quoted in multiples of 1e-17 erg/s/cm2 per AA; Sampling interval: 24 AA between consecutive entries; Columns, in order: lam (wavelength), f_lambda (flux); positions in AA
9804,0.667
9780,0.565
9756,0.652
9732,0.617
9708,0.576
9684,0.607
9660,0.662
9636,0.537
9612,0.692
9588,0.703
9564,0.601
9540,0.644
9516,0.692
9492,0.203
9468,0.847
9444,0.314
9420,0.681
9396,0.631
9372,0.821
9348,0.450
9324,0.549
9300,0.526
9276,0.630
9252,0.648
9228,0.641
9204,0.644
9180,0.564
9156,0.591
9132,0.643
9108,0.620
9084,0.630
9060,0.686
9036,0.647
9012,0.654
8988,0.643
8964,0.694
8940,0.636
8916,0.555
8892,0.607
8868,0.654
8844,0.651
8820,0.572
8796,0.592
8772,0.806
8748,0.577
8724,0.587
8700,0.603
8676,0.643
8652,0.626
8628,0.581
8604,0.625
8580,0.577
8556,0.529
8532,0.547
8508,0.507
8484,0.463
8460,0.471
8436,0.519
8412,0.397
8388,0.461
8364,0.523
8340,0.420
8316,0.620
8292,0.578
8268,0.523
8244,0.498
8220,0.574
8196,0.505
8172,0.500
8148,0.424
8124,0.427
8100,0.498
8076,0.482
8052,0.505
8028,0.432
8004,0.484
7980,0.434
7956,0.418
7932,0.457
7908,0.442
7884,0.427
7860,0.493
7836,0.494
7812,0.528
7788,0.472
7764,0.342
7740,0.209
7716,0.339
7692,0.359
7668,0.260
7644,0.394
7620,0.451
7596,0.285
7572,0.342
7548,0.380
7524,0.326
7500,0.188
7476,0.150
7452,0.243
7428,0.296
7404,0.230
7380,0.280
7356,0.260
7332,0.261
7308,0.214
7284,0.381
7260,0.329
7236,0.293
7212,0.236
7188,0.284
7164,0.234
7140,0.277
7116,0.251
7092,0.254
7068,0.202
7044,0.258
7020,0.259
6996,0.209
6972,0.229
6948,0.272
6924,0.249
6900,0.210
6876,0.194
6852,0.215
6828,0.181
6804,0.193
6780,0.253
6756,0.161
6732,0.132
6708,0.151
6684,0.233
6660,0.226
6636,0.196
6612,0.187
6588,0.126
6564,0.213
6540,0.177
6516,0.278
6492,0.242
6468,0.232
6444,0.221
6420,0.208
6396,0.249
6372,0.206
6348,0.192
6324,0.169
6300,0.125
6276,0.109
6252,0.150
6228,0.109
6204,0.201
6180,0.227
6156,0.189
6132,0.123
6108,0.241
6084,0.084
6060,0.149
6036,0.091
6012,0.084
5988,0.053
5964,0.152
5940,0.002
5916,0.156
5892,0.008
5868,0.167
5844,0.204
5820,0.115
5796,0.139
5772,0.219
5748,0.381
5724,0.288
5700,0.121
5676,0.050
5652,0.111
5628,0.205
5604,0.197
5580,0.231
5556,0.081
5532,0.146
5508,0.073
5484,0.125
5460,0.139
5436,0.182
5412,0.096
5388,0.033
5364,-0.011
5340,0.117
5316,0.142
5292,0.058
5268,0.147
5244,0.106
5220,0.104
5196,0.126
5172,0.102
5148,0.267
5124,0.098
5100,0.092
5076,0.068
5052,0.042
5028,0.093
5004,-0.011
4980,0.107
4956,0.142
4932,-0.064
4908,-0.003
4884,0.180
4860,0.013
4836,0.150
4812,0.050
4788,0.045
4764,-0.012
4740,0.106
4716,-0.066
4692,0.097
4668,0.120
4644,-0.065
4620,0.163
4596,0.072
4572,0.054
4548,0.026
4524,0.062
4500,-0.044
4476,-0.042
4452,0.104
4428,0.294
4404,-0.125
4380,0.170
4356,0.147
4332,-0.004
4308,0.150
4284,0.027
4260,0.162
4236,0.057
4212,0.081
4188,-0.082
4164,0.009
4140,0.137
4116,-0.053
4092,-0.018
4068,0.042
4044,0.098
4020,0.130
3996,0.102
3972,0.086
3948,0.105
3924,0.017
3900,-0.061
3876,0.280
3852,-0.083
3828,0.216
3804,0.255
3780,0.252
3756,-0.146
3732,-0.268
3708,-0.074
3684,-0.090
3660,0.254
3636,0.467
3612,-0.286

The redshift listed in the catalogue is 0.950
